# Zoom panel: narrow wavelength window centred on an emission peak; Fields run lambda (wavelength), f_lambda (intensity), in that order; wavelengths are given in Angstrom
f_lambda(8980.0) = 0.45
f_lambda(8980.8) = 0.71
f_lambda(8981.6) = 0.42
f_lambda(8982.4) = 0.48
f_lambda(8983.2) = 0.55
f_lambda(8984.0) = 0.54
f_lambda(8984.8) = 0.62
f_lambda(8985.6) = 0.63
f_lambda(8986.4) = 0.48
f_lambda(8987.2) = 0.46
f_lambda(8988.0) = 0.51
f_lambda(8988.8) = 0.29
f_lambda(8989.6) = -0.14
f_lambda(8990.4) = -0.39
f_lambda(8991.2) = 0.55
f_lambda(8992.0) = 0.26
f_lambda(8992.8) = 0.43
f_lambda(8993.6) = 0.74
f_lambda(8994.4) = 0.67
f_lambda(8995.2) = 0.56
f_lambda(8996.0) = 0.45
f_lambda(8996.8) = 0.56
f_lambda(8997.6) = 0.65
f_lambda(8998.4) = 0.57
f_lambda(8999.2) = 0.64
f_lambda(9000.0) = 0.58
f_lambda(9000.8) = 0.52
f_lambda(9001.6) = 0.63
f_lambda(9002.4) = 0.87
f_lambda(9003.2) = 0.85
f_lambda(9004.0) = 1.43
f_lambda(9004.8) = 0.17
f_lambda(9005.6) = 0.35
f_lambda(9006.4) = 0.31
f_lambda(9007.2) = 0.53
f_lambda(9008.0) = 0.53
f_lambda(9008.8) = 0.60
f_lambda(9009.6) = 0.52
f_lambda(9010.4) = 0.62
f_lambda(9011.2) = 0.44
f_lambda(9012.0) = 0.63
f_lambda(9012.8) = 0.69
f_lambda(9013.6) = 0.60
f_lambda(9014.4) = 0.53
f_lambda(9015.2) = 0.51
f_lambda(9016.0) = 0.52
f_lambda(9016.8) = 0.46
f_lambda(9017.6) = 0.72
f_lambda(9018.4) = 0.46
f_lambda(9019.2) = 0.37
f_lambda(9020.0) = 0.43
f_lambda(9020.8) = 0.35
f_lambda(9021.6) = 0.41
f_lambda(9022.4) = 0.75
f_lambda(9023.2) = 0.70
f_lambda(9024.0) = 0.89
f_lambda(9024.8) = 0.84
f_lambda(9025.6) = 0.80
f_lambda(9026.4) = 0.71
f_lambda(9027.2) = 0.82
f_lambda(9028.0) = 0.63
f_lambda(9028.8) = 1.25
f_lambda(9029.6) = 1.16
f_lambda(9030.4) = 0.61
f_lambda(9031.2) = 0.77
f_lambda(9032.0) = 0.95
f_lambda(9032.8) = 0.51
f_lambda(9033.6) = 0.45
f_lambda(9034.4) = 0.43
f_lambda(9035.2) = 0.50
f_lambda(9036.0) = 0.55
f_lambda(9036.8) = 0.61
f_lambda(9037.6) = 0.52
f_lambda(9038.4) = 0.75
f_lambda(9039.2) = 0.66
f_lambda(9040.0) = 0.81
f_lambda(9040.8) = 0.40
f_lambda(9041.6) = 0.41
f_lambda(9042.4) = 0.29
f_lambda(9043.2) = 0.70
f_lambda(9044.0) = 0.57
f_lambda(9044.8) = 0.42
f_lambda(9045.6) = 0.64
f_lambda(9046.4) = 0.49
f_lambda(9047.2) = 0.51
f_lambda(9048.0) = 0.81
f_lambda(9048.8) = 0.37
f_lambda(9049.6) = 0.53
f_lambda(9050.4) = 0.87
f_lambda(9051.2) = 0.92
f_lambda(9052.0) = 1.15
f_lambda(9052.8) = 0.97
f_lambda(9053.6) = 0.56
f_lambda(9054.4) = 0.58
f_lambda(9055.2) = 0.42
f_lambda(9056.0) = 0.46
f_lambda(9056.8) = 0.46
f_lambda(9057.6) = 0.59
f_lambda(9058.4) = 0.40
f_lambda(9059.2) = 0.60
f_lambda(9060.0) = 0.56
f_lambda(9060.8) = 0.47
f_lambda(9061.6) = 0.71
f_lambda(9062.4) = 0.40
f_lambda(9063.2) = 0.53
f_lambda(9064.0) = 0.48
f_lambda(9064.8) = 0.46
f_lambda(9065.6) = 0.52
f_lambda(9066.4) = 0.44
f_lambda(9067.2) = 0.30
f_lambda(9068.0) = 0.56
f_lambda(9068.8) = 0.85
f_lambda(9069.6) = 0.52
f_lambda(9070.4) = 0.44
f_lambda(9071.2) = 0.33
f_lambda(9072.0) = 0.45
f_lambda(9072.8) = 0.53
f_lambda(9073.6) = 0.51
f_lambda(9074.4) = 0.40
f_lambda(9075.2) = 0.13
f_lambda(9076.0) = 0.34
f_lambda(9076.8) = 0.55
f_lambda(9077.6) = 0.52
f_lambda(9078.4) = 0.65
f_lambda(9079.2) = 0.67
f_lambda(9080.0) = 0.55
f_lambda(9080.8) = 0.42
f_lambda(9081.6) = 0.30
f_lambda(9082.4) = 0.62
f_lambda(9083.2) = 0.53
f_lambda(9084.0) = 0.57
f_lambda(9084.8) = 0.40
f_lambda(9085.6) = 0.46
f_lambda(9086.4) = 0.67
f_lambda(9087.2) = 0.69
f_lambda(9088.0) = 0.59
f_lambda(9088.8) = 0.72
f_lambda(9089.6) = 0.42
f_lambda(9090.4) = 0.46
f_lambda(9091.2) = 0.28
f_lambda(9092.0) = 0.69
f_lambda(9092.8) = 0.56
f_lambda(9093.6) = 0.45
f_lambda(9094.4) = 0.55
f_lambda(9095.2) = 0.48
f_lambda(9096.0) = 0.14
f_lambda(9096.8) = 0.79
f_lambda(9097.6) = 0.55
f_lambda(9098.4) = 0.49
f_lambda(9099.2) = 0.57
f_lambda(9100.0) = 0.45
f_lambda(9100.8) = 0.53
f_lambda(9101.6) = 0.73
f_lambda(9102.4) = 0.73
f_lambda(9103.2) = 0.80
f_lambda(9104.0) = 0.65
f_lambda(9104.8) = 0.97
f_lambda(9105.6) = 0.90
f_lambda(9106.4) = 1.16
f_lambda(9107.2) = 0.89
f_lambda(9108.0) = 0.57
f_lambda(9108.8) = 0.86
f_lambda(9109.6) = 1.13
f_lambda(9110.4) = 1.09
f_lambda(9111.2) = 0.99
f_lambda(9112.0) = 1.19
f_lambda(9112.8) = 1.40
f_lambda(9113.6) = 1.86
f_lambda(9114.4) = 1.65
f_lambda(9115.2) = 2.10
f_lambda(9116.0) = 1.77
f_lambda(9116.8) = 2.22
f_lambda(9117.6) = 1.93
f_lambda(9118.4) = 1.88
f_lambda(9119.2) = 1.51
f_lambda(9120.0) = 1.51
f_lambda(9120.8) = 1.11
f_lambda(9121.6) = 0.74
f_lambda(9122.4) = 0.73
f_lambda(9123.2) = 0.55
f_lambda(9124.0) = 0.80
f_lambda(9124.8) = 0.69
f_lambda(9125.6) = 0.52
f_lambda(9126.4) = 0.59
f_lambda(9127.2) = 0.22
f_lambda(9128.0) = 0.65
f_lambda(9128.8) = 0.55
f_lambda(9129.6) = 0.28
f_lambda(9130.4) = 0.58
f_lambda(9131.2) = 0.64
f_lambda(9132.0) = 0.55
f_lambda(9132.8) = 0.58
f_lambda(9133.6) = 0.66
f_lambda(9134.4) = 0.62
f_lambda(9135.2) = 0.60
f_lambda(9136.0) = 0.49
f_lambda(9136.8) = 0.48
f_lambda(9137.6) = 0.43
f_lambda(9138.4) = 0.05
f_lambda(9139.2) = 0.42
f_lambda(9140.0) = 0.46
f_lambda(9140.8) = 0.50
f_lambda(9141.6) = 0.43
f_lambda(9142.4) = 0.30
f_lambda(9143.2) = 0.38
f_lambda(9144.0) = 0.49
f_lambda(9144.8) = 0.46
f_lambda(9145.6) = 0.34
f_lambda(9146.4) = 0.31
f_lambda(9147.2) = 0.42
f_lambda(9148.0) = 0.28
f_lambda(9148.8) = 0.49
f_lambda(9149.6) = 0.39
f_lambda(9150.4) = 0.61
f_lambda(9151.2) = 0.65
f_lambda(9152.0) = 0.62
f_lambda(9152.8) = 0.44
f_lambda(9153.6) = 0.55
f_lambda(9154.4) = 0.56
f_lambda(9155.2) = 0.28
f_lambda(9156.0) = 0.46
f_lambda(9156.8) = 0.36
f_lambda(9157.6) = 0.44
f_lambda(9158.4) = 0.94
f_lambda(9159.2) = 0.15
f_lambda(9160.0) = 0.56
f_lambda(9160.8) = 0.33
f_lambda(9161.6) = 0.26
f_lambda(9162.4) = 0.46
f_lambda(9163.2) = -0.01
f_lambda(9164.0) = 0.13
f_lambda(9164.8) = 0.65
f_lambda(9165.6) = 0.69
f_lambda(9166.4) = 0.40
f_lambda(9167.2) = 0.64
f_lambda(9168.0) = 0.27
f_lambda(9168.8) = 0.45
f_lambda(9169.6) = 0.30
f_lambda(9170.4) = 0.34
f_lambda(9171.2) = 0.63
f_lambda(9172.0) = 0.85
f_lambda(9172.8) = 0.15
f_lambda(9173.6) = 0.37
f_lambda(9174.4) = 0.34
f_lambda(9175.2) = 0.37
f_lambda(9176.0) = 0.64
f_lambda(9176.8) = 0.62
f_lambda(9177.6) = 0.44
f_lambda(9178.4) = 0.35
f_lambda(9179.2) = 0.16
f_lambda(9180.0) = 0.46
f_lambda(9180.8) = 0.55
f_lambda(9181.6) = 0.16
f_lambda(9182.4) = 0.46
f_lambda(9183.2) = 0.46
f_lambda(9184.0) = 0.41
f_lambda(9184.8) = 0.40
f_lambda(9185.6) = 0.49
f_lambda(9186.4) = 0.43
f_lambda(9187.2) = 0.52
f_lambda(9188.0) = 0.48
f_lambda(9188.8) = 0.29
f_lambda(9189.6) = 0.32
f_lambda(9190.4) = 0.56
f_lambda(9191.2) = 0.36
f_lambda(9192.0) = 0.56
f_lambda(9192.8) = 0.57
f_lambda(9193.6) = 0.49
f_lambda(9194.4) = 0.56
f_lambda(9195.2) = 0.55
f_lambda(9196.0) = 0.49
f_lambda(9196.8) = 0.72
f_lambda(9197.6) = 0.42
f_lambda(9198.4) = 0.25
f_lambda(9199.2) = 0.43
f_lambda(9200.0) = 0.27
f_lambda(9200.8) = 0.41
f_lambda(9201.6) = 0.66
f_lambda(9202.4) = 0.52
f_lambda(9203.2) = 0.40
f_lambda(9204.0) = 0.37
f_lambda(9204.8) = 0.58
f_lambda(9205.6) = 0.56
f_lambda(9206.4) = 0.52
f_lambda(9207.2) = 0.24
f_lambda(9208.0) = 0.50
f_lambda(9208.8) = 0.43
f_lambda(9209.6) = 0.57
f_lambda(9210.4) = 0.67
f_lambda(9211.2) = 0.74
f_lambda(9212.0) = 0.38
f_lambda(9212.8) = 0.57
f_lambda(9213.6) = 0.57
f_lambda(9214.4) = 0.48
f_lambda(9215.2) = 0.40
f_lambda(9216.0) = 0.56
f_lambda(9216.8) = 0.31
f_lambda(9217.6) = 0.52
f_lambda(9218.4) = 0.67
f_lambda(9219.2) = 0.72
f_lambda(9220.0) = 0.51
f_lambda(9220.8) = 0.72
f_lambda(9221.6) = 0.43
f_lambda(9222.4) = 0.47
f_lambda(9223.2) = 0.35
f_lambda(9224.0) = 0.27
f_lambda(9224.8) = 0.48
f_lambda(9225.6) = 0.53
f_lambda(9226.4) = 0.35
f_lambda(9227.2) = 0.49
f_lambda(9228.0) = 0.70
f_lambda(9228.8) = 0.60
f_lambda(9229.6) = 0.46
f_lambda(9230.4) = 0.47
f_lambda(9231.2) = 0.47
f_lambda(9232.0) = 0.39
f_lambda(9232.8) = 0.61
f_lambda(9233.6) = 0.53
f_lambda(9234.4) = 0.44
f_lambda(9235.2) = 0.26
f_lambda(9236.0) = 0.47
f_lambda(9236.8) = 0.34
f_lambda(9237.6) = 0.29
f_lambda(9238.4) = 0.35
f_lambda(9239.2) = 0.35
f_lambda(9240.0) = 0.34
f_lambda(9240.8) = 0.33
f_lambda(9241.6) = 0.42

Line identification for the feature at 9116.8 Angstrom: [O III]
